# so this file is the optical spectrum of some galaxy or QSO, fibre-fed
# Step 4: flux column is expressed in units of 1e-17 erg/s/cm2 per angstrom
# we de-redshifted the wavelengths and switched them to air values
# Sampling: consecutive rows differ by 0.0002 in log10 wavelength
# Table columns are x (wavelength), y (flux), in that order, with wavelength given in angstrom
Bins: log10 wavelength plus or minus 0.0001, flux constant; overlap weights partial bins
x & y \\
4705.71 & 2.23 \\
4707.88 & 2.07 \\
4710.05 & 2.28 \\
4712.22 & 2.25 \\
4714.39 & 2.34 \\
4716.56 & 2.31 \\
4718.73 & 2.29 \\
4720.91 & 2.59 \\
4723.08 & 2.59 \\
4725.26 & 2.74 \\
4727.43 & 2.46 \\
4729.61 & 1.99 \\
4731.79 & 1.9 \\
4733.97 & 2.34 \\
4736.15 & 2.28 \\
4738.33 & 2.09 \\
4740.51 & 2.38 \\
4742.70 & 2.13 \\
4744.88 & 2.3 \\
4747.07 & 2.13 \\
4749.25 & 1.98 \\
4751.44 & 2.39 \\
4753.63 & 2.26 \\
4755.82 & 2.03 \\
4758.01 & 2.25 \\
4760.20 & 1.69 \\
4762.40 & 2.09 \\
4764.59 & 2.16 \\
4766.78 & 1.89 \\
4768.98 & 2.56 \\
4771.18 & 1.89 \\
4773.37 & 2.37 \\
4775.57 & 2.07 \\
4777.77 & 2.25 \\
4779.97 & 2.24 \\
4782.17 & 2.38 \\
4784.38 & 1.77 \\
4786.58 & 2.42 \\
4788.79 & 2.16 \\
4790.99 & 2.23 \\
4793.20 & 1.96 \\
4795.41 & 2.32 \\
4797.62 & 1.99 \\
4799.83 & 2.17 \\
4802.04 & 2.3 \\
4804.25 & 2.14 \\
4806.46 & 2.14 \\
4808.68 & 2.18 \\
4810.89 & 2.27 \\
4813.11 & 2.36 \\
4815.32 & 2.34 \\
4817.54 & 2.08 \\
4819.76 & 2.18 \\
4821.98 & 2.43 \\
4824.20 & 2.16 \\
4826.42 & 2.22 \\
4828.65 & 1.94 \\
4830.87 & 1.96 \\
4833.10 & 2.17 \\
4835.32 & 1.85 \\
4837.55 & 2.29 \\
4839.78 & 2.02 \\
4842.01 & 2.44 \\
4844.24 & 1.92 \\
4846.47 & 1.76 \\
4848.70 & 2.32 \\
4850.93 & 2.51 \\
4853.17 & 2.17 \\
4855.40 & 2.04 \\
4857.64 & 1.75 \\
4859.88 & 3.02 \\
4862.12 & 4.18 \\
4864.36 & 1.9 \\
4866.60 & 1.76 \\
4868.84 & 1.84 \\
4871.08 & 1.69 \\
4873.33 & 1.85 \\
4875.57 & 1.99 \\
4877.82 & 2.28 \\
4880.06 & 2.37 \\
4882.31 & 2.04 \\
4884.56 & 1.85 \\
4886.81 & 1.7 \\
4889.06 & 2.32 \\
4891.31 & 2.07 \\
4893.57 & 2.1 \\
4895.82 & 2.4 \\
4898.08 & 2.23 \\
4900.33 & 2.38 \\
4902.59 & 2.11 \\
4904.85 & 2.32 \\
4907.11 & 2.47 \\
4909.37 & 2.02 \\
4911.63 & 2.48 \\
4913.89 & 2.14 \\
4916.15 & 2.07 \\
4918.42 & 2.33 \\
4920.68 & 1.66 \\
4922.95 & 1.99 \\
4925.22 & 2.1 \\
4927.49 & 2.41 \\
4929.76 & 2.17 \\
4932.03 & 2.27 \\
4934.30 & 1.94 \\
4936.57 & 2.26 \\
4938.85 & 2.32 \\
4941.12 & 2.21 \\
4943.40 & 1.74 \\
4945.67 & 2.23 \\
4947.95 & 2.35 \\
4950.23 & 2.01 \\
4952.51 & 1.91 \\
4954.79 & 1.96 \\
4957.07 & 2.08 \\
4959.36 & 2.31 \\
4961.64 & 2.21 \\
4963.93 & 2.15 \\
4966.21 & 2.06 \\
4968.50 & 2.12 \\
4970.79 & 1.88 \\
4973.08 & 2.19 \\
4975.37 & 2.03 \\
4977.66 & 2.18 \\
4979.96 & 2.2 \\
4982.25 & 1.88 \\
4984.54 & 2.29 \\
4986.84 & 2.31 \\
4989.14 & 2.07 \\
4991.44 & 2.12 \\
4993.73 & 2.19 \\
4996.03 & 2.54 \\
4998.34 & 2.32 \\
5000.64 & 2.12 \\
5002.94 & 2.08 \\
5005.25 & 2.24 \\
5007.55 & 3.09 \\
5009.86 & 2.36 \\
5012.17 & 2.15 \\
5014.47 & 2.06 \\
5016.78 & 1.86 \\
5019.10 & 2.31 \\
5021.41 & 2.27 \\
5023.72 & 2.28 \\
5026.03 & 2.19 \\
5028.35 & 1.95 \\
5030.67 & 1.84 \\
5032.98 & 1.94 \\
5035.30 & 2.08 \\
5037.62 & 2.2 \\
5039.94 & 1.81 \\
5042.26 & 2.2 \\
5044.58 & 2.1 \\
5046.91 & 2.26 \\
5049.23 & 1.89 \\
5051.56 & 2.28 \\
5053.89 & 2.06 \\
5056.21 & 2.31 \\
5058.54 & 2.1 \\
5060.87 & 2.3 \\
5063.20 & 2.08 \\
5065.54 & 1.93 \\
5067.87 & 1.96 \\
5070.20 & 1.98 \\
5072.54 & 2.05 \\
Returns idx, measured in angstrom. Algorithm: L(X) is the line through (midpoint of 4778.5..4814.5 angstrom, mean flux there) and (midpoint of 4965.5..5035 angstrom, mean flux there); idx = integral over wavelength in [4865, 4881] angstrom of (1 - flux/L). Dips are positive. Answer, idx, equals 1.6 angstrom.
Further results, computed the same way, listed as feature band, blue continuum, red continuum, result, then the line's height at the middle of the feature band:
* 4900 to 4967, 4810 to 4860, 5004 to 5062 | 0.4 angstrom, 2.17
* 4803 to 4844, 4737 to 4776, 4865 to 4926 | -0.9 angstrom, 2.12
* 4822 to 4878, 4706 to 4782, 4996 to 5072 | 0.8 angstrom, 2.2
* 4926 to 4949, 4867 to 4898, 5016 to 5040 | -1.5 angstrom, 2.05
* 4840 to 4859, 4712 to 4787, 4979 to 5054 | 0.7 angstrom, 2.2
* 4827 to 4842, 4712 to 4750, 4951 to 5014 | 1.1 angstrom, 2.24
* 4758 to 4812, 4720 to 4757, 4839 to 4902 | 2.0 angstrom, 2.24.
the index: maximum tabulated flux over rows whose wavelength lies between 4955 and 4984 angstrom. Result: 2.31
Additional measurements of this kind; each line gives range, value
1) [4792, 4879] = 4.18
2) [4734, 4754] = 2.39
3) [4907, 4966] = 2.48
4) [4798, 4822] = 2.43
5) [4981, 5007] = 2.54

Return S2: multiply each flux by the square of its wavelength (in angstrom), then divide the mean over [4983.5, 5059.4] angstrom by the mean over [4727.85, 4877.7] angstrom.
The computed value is 1.10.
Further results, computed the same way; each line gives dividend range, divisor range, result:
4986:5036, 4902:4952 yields 1.05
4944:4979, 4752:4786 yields 1.07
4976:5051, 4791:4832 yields 1.08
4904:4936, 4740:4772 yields 1.09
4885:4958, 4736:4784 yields 1.06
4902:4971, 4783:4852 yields 1.04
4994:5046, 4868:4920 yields 1.08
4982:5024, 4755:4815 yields 1.14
